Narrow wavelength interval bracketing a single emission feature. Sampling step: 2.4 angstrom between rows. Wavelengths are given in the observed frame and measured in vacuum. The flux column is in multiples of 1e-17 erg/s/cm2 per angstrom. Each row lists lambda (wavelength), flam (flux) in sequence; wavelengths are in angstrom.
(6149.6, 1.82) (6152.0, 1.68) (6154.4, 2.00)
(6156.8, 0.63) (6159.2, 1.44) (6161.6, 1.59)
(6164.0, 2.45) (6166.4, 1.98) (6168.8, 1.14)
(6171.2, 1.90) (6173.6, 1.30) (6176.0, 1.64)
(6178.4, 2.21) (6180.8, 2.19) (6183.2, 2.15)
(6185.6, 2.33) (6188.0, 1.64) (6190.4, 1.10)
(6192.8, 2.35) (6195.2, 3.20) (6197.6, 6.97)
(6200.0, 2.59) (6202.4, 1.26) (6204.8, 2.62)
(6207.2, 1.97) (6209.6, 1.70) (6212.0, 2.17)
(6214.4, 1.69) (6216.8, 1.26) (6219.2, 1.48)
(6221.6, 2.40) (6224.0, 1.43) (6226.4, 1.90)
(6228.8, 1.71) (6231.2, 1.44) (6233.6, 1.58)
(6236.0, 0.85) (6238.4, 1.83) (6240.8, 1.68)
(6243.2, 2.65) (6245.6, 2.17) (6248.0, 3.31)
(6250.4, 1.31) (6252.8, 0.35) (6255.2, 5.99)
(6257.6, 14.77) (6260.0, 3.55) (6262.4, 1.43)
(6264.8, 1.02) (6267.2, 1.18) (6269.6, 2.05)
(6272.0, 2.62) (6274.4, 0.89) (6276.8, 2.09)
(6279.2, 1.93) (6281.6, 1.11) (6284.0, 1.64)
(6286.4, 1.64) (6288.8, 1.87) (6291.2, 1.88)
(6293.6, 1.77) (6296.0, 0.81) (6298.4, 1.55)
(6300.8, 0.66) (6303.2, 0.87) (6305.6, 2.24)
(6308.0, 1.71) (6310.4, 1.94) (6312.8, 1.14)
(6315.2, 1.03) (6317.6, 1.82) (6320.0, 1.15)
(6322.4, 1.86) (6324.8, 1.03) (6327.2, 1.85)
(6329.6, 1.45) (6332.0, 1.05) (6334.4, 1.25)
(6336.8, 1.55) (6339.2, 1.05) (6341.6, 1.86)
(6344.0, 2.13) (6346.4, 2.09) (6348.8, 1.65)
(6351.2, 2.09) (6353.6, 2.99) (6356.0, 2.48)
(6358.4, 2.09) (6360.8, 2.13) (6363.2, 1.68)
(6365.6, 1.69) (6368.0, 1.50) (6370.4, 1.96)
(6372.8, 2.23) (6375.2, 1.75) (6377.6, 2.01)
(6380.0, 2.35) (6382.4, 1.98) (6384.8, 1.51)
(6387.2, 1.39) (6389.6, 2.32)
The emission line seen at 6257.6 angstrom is [O III] 5007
